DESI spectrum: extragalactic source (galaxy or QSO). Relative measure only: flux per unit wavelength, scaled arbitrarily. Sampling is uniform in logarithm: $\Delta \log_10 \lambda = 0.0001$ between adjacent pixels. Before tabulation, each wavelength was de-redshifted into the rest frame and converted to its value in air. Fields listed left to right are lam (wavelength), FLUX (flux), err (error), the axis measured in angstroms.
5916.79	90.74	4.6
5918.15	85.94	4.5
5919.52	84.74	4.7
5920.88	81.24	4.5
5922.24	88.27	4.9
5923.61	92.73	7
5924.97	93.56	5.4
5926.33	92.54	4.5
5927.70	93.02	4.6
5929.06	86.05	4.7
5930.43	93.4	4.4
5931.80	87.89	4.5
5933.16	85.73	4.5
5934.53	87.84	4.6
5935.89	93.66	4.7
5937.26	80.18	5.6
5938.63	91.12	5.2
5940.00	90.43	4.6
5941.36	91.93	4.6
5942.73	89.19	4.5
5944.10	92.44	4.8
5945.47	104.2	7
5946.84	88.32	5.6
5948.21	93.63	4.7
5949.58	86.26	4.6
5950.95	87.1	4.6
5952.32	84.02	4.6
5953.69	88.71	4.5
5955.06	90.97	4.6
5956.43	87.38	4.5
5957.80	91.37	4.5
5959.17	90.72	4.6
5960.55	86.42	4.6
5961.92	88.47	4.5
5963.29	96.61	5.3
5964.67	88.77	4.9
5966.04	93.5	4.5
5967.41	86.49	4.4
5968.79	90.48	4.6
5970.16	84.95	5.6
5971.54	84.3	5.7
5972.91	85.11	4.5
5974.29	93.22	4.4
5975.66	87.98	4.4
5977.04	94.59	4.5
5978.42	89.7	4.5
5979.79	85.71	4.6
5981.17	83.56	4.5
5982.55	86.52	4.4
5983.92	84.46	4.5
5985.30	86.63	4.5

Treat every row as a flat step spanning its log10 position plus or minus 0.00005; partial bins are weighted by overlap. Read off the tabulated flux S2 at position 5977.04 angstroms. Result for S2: 94.59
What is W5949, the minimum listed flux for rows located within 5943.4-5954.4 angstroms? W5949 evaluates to 84.02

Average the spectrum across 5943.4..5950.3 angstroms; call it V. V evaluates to 92.9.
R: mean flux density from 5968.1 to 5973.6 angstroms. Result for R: 86.2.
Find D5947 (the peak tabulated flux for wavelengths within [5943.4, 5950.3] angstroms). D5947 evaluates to 104.2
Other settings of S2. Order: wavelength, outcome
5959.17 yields 90.72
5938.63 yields 91.12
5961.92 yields 88.47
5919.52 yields 84.74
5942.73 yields 89.19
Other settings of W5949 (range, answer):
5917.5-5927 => 81.24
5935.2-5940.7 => 80.18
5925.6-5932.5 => 86.05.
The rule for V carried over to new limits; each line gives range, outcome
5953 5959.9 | 89.8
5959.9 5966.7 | 90.8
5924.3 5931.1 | 91.7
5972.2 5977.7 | 90.2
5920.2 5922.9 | 84.9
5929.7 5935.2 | 88.6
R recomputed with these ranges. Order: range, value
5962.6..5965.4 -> 92.7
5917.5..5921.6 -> 84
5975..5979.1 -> 90.6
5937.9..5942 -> 91.1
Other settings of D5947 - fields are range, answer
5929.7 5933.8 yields 93.4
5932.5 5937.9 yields 93.66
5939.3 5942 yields 91.93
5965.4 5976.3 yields 93.5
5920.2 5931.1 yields 93.56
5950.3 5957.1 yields 90.97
